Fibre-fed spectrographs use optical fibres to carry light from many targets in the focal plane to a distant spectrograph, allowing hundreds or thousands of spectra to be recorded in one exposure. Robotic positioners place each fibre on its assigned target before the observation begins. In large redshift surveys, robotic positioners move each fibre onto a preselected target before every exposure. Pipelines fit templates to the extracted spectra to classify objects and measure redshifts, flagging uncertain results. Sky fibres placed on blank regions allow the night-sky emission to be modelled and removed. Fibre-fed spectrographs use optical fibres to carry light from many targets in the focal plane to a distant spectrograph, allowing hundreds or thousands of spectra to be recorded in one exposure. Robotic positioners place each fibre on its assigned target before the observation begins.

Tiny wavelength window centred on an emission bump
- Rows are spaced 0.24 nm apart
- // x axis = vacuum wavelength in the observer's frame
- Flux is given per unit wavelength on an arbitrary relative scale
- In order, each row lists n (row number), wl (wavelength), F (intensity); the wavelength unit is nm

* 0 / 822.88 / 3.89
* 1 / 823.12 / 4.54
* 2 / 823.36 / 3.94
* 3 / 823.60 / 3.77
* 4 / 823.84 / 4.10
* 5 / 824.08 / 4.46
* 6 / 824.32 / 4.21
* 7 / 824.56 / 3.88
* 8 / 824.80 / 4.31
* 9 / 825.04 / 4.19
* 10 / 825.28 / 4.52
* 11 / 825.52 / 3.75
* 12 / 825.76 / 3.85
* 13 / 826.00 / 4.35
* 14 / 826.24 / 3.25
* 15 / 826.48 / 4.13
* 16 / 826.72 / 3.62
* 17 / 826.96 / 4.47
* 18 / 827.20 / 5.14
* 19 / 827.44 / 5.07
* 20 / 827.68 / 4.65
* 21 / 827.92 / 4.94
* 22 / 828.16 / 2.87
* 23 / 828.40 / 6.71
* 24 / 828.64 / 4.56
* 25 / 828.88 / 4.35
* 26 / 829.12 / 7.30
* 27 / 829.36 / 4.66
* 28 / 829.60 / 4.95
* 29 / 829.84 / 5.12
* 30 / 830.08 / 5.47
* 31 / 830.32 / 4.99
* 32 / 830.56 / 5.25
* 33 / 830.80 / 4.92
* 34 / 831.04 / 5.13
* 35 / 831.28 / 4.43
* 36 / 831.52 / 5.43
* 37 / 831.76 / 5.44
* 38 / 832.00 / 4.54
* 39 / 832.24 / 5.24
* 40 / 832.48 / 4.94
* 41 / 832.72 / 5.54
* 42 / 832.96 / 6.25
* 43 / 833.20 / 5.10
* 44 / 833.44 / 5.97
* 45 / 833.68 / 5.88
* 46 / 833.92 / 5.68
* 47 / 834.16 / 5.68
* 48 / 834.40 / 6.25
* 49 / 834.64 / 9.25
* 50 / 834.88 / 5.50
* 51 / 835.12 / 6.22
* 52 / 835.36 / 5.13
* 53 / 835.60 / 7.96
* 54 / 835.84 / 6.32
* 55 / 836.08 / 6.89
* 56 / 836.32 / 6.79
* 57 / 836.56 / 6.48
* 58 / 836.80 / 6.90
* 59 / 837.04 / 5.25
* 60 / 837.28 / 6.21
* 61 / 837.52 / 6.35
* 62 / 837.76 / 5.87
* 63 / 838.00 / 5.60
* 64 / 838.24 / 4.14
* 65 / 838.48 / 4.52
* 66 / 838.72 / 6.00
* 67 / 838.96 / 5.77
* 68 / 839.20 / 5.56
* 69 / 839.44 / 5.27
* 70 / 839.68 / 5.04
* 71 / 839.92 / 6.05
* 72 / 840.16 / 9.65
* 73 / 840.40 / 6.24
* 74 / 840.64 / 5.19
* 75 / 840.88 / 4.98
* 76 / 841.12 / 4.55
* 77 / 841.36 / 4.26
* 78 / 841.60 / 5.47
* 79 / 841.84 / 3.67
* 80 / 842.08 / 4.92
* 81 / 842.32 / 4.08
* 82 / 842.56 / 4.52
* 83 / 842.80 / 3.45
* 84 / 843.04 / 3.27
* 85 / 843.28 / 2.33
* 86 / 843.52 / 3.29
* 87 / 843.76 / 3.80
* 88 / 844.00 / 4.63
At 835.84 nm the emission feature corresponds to C III]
